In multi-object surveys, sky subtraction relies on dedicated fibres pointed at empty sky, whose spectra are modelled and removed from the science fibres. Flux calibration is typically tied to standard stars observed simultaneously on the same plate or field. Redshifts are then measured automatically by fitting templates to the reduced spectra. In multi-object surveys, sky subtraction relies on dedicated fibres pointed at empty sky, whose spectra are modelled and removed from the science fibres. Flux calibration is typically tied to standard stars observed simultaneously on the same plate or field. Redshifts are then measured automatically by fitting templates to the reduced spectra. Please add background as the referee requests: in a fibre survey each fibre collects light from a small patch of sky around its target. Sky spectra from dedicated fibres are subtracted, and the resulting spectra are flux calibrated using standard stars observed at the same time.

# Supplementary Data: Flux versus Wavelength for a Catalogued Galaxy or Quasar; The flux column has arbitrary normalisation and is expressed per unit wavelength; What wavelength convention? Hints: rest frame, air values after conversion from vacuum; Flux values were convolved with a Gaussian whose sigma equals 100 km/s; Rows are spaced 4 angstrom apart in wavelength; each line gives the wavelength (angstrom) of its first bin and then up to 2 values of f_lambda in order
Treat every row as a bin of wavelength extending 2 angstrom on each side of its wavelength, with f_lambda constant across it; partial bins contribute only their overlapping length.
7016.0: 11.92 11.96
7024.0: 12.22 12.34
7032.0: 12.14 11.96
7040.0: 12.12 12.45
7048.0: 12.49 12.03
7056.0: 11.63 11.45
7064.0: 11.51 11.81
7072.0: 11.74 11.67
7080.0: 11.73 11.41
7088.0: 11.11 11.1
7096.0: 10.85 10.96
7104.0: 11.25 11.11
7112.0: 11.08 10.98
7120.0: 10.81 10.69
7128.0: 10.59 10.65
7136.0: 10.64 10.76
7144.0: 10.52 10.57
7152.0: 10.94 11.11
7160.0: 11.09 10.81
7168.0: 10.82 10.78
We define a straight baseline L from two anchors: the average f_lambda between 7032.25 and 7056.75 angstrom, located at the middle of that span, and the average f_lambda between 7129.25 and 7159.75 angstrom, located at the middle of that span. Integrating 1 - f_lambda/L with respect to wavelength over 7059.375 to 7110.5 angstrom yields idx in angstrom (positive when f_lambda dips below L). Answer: 1.00 angstrom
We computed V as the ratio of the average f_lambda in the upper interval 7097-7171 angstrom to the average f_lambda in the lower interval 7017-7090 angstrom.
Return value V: 0.91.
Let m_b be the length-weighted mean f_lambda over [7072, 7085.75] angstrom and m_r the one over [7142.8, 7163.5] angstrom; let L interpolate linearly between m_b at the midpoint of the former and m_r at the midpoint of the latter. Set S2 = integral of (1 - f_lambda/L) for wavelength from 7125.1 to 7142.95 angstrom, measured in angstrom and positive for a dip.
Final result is 0.6 angstrom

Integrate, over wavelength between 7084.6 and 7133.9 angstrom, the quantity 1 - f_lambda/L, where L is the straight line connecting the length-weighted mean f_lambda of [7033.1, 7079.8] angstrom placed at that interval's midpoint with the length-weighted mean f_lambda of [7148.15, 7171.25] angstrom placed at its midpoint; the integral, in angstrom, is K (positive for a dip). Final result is 1.9 angstrom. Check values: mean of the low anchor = 11.9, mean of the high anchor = 10.9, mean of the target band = 10.9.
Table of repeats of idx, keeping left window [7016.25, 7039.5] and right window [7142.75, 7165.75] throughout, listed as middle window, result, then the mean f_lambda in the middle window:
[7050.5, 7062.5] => 0.1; 11.7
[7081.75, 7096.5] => 0.4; 11.2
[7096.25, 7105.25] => 0.3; 11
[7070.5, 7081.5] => -0.1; 11.7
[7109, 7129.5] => 0.6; 10.8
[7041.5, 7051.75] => -0.4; 12.4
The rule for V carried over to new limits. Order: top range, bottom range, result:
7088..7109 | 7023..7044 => 0.91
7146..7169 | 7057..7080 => 0.94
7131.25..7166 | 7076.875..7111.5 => 0.96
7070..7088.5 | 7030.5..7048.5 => 0.95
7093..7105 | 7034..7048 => 0.90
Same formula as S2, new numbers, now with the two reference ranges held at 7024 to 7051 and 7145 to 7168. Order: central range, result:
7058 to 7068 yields 0.3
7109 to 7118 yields 0.3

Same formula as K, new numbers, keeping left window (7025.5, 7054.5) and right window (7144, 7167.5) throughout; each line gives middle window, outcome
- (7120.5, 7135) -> 0.69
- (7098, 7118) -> 0.60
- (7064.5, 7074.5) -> 0.12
